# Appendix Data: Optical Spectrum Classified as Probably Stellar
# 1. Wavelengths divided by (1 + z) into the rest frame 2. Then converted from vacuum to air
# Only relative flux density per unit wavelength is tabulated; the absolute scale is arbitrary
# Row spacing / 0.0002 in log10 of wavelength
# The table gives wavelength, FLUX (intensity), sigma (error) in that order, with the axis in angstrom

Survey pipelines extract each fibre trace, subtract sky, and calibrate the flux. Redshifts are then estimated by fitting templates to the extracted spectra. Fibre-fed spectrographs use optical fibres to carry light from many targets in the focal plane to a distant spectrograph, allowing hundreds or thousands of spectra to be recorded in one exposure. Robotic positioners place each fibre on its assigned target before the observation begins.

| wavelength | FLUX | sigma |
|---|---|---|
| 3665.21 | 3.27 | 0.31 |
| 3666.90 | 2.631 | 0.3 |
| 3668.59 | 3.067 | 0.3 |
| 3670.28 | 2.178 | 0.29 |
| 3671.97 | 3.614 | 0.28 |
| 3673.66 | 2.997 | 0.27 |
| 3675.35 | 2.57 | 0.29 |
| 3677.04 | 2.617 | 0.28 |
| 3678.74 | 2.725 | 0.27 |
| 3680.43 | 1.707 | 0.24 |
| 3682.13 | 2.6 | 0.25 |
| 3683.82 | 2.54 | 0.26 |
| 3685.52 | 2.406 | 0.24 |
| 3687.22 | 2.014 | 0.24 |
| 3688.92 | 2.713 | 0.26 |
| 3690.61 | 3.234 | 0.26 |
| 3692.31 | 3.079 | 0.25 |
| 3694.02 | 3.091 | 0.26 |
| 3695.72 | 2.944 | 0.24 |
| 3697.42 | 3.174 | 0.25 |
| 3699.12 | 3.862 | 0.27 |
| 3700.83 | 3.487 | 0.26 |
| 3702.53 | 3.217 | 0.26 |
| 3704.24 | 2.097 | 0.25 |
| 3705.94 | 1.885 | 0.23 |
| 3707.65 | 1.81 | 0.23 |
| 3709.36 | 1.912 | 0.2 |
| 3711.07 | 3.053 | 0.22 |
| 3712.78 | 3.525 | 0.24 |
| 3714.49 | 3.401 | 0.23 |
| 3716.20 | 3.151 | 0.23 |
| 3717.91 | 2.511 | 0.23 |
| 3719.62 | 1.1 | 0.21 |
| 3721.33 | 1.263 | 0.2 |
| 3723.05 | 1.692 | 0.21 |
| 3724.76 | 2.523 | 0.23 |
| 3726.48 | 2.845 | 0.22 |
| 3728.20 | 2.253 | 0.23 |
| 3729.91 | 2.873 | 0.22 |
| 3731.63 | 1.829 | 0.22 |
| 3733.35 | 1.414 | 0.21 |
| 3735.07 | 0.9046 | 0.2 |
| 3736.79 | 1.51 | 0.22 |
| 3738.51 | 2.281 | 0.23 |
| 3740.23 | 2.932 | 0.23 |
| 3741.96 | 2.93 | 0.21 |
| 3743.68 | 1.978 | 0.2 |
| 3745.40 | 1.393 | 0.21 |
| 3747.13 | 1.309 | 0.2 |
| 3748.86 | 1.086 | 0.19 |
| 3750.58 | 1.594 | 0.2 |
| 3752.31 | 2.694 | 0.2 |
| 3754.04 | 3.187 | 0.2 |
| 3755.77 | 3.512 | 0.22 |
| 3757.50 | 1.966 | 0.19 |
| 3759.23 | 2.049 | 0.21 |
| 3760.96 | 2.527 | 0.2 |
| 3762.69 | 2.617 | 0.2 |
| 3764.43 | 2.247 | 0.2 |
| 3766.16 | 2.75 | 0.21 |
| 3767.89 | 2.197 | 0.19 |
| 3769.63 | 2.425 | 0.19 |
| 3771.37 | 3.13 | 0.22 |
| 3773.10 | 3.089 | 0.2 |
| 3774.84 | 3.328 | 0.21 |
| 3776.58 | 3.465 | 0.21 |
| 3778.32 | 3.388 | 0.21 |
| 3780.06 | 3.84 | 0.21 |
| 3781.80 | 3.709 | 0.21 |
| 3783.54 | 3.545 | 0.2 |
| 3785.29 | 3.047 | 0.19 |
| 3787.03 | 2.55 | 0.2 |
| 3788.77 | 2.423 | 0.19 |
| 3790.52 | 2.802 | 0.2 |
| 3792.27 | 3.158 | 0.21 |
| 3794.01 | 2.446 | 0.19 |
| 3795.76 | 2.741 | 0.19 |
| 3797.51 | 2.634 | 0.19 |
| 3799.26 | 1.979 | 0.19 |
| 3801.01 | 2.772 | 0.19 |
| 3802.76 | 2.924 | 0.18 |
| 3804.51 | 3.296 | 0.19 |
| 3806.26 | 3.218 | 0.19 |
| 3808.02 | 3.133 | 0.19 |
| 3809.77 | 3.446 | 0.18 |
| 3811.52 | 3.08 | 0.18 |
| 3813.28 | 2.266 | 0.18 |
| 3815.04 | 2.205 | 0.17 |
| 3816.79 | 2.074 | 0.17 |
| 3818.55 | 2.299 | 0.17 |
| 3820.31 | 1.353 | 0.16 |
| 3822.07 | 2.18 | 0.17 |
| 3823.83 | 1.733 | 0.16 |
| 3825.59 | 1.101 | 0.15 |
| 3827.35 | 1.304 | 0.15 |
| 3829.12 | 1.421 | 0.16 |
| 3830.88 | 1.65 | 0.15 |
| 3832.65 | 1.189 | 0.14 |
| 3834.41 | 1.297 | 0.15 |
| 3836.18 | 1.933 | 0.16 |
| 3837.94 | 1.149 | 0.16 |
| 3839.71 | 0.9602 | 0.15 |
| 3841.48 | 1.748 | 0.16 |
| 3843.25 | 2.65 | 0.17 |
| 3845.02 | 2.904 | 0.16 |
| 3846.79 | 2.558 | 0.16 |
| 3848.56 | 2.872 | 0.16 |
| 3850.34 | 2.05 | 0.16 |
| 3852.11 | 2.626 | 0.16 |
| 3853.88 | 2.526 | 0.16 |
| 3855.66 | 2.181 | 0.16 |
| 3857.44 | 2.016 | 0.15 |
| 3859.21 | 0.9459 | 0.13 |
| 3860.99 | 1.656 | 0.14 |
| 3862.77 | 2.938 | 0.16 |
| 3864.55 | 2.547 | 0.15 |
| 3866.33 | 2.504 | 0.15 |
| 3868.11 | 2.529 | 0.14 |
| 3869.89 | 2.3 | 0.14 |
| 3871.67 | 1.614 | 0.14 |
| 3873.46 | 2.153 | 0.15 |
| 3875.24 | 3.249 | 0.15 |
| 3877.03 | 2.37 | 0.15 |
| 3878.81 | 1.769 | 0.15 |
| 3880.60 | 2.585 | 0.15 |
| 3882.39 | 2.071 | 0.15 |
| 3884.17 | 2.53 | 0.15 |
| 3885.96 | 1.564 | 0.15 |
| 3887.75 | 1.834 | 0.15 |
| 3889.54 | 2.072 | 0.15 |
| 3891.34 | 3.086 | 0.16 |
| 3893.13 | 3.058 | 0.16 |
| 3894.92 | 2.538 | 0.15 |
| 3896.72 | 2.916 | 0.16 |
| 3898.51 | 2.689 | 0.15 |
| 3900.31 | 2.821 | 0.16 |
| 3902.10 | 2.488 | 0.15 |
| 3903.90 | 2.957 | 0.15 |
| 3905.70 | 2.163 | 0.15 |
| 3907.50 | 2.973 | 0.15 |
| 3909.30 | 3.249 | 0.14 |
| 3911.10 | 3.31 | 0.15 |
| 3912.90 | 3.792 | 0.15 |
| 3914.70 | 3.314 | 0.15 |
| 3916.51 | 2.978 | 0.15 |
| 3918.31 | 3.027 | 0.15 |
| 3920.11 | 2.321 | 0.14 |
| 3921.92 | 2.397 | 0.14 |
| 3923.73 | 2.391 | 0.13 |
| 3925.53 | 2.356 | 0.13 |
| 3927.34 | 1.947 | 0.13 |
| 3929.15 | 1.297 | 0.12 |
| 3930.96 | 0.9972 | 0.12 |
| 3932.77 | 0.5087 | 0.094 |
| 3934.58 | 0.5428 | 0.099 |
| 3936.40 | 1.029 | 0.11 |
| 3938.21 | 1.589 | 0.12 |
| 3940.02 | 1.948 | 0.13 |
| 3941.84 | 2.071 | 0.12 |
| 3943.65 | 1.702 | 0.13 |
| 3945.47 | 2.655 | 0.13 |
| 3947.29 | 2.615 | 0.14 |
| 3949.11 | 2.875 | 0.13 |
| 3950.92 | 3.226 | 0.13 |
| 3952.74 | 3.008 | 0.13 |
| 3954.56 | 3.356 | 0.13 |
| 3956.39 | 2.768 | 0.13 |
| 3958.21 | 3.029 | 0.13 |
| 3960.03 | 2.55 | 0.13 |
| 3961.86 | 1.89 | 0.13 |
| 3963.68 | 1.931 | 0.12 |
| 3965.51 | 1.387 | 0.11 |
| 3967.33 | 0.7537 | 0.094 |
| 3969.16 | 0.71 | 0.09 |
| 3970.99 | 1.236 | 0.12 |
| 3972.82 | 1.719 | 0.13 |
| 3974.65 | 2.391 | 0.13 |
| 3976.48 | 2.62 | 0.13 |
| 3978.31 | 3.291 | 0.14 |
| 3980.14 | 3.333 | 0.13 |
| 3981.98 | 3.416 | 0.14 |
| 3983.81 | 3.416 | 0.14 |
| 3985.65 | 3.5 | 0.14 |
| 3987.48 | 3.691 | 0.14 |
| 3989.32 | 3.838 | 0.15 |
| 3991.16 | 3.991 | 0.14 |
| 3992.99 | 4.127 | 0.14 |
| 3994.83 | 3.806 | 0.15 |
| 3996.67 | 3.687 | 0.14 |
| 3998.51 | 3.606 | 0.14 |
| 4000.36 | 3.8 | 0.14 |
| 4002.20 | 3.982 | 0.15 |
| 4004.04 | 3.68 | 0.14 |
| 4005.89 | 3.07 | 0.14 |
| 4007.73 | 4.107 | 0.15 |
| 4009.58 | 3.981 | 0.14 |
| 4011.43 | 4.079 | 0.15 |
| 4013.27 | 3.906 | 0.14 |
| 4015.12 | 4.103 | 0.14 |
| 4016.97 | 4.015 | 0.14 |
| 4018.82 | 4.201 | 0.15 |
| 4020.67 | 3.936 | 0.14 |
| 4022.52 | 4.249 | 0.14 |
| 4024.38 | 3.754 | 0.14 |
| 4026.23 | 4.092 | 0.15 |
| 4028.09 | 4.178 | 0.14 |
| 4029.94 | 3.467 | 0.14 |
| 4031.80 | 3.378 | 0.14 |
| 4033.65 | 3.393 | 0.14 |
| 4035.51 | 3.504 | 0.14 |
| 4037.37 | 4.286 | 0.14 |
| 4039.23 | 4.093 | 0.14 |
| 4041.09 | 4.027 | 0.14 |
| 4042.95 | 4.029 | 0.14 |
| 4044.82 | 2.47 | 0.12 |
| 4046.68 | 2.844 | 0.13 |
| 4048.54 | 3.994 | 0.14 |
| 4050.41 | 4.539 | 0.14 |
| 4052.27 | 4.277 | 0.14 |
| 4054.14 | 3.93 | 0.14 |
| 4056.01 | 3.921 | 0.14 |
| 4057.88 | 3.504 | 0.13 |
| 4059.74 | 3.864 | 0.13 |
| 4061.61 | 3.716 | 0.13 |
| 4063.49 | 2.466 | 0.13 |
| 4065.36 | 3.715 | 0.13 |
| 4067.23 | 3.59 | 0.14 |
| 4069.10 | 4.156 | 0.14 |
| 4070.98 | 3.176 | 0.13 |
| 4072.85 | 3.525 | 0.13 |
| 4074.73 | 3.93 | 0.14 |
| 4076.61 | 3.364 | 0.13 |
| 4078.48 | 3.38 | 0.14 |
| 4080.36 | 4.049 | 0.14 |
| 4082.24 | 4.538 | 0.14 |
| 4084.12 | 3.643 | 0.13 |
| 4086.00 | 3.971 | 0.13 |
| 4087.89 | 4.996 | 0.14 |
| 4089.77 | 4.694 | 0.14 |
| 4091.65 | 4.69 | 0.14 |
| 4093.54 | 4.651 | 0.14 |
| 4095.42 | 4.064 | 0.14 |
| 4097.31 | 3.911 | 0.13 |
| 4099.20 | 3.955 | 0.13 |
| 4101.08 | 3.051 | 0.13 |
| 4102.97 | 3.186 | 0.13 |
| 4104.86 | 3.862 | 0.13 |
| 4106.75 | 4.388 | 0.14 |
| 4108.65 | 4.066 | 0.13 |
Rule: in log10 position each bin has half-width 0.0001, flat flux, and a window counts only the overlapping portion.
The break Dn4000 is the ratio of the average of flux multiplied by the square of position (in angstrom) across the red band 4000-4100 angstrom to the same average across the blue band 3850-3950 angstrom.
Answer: 1.8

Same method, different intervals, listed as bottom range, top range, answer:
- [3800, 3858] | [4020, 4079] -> 1.90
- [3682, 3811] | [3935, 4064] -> 1.41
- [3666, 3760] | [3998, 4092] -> 1.86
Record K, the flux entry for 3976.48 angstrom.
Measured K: 2.62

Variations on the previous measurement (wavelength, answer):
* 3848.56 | 2.872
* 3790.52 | 2.802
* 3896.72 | 2.916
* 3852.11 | 2.626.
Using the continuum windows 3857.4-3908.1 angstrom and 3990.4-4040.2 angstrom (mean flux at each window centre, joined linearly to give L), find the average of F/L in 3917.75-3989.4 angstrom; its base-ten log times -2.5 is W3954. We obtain 0.374 mag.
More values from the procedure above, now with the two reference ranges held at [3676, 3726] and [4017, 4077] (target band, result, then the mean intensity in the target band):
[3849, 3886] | 0.37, 2.25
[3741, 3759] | 0.27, 2.16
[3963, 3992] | 0.34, 2.58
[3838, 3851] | 0.37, 2.18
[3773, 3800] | -0.05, 3.01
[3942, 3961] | 0.24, 2.75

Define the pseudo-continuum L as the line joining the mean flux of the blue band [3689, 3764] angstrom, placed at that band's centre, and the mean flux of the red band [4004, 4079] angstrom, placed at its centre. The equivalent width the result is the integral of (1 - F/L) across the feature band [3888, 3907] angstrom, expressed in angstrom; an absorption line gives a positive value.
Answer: 2.9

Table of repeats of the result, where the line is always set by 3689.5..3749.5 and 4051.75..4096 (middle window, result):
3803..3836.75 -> 8.1 angstrom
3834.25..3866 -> 9.0 angstrom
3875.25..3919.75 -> 6.7 angstrom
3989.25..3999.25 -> -0.8 angstrom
